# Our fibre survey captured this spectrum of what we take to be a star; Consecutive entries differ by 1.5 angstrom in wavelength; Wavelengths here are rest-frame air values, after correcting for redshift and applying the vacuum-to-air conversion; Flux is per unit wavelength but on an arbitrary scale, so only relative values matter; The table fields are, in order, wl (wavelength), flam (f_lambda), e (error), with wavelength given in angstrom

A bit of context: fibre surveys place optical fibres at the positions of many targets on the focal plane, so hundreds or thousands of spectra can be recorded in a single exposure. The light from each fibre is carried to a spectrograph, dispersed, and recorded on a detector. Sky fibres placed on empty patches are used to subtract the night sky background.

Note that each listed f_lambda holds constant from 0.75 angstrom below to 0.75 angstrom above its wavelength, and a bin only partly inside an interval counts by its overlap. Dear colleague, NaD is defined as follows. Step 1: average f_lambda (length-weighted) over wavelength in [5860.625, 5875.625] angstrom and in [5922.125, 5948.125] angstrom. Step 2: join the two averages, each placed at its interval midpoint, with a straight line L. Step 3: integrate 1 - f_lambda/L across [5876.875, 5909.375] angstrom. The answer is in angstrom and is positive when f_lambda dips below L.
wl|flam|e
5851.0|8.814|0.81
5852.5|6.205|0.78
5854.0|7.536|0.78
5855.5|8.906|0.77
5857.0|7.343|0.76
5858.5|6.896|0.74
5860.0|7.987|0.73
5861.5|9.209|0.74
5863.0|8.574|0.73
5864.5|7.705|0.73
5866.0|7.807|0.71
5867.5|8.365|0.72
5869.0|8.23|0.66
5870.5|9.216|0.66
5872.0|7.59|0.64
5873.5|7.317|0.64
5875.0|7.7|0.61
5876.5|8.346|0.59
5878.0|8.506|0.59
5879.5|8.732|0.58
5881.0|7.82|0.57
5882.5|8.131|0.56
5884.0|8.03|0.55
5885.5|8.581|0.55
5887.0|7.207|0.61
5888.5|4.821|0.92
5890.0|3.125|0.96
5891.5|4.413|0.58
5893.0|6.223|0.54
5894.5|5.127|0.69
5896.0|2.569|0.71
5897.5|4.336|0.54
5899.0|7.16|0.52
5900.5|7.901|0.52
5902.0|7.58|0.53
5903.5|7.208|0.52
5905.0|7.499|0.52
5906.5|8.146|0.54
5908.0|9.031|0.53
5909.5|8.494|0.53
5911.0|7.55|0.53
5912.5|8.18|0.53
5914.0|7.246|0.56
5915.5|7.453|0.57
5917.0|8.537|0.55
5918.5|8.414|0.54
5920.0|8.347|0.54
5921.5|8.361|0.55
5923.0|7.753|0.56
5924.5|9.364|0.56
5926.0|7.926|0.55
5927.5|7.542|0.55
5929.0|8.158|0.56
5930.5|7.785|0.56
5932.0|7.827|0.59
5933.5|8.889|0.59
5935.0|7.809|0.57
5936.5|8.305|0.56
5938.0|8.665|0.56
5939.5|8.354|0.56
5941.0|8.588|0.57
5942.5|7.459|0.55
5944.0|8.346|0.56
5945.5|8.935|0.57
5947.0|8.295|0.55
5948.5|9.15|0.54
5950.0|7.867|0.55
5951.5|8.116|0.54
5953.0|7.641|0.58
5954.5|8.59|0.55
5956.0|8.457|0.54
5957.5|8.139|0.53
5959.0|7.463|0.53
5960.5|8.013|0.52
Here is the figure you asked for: 5.5 angstrom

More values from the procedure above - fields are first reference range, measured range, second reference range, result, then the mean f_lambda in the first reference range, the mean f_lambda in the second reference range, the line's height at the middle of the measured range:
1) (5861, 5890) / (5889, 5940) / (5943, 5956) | 4.8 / 7.86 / 8.36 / 8.12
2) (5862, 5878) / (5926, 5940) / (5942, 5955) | 0.2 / 8.12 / 8.28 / 8.25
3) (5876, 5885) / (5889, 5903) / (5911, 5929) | 4.8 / 8.27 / 8.08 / 8.19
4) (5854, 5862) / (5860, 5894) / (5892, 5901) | -3.8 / 7.98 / 5.46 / 6.74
